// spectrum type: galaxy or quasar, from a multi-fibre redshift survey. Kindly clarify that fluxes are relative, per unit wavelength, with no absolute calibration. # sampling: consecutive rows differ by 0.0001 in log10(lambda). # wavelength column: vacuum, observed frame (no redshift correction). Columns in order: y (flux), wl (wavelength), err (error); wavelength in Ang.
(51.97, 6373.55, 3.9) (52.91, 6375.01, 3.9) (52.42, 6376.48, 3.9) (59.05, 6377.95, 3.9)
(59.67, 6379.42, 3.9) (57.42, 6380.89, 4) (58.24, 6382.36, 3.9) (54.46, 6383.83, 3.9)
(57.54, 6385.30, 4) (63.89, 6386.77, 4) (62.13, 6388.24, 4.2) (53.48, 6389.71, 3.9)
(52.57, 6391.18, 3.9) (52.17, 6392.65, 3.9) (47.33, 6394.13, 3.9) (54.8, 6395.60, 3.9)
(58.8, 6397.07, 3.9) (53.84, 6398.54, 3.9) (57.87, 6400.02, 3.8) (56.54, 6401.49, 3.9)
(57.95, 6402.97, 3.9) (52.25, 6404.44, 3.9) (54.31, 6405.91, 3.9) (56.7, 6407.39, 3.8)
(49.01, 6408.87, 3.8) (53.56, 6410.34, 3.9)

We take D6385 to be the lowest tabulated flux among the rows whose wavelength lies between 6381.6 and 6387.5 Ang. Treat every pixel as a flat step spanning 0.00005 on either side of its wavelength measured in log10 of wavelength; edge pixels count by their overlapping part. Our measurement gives 54.46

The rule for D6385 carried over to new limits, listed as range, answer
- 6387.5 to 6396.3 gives 47.33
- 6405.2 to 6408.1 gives 54.31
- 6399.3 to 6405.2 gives 52.25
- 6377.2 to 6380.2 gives 59.05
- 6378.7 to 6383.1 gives 57.42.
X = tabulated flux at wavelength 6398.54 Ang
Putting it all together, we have 53.84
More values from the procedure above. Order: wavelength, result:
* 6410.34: 53.56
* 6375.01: 52.91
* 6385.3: 57.54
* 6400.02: 57.87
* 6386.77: 63.89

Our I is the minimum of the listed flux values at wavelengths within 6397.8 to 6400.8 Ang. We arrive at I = 53.84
